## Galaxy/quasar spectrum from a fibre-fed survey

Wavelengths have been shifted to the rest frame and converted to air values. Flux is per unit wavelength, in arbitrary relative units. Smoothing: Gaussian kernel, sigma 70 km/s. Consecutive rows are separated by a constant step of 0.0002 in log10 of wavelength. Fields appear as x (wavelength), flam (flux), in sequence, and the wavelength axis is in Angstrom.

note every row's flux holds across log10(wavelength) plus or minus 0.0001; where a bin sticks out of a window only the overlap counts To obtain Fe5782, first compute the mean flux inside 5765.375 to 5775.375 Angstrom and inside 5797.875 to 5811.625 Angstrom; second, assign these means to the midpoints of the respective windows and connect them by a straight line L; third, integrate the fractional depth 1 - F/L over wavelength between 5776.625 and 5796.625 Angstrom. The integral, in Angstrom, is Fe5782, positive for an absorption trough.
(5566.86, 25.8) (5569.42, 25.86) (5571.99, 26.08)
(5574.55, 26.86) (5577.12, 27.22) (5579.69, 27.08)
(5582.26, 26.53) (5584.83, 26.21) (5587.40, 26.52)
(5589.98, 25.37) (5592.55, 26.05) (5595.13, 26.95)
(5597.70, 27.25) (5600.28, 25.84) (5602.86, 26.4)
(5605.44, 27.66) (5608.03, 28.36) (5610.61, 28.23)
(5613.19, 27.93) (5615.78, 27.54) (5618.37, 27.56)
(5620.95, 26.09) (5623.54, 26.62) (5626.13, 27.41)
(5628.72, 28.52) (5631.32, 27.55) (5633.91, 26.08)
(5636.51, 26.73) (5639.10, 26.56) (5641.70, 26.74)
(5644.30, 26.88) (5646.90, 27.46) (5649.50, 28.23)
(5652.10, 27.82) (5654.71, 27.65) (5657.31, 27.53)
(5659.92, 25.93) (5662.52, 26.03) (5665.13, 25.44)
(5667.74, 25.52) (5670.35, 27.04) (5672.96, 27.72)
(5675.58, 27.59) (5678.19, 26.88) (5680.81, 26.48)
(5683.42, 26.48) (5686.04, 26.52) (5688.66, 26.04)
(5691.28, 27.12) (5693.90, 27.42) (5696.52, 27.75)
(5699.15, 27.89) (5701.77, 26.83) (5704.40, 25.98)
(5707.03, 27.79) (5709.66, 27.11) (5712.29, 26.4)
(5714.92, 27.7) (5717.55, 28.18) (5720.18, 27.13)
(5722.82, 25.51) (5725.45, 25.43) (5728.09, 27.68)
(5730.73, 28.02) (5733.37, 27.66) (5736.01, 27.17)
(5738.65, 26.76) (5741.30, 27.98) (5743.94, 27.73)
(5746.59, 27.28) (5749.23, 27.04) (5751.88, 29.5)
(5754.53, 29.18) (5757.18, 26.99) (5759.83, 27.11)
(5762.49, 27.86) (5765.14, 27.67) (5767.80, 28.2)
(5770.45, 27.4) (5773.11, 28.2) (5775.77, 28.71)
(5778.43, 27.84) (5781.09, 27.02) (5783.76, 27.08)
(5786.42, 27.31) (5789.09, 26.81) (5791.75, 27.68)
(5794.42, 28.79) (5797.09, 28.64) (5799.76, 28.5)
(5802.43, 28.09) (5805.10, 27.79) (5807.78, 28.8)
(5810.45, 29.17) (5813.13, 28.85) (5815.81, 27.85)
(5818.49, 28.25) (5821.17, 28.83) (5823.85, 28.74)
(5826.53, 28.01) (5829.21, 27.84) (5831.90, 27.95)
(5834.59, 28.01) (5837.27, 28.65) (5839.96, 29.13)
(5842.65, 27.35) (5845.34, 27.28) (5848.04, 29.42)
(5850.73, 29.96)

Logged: 0.4 Angstrom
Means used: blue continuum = 28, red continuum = 28.5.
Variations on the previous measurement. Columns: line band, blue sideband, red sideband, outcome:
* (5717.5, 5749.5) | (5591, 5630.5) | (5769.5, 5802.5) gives 0.6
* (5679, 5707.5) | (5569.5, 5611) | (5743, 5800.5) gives 0.5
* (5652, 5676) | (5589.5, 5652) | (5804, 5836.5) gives 0.6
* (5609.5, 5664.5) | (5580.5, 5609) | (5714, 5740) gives -0.8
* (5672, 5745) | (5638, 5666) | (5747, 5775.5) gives 1.0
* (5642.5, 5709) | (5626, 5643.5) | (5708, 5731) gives 0.1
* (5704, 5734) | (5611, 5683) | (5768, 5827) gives 0.5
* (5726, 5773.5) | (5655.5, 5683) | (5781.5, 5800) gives -0.6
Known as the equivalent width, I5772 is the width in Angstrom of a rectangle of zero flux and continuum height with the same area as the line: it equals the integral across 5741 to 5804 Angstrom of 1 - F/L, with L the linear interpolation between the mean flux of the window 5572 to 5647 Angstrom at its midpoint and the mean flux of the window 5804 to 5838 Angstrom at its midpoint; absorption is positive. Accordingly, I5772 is 0.41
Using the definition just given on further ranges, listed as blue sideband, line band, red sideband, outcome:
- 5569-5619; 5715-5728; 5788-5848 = 0.4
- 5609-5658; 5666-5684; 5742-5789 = 0.4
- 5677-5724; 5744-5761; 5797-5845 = -0.2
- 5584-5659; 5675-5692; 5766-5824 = 0.5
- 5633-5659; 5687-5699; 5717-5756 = 0.1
